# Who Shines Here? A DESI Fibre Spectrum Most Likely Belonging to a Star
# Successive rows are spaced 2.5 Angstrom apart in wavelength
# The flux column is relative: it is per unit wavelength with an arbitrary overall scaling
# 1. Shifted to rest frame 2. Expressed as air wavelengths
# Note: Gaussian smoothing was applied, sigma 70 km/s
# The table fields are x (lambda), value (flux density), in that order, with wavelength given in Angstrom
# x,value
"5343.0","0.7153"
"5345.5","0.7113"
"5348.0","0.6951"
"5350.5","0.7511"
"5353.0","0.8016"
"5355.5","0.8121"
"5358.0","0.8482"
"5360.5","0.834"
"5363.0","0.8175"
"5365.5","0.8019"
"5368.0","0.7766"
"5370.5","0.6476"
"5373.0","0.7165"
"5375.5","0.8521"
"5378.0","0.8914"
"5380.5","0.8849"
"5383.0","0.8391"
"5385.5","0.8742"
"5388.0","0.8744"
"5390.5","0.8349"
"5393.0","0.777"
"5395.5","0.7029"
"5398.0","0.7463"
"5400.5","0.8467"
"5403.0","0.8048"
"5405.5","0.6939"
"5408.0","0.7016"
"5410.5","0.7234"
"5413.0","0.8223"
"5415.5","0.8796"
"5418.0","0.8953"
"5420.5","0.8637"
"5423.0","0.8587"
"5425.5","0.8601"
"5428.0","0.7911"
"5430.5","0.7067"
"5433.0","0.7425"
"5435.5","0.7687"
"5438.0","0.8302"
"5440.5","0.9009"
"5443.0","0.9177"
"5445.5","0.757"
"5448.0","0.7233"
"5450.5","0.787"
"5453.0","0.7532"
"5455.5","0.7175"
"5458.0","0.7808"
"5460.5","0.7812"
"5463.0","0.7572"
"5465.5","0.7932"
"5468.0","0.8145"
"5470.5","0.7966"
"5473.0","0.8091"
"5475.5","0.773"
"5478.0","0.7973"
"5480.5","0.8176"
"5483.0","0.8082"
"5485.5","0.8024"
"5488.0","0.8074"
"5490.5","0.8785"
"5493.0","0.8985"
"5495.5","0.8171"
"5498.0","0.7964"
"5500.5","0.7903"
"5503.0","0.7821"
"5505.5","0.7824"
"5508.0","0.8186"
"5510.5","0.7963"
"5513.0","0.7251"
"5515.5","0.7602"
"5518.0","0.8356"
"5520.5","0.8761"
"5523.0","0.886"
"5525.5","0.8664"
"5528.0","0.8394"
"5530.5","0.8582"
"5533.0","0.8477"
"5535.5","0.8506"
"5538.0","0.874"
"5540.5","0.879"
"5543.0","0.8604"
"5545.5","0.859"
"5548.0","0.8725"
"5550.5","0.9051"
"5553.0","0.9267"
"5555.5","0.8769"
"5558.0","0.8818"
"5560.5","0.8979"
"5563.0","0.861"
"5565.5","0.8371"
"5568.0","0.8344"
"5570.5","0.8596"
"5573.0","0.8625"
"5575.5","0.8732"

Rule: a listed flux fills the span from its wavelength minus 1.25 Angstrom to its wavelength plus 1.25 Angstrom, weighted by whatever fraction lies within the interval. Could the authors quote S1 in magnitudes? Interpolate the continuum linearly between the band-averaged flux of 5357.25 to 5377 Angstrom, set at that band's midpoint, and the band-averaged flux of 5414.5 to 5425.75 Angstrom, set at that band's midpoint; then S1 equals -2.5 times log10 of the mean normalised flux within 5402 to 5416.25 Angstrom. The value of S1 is 0.12 mag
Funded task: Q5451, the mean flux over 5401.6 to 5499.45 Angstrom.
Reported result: 0.801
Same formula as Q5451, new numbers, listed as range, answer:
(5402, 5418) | 0.78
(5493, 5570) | 0.844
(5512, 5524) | 0.817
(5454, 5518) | 0.797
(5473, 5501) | 0.817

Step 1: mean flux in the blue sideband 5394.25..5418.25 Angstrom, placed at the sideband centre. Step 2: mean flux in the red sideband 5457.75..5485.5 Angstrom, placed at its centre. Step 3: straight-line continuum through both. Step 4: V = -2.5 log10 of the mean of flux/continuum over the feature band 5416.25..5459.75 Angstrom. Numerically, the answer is -0.03 mag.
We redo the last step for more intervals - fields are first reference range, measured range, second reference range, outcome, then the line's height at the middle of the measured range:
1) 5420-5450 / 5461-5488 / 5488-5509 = 0.02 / 0.815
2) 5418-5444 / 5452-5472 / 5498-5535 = 0.07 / 0.824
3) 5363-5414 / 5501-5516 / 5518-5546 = 0.10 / 0.851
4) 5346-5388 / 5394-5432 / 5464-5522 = 0.02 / 0.805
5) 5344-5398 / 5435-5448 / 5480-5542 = -0.02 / 0.812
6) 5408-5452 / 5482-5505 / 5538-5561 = 0.04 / 0.849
